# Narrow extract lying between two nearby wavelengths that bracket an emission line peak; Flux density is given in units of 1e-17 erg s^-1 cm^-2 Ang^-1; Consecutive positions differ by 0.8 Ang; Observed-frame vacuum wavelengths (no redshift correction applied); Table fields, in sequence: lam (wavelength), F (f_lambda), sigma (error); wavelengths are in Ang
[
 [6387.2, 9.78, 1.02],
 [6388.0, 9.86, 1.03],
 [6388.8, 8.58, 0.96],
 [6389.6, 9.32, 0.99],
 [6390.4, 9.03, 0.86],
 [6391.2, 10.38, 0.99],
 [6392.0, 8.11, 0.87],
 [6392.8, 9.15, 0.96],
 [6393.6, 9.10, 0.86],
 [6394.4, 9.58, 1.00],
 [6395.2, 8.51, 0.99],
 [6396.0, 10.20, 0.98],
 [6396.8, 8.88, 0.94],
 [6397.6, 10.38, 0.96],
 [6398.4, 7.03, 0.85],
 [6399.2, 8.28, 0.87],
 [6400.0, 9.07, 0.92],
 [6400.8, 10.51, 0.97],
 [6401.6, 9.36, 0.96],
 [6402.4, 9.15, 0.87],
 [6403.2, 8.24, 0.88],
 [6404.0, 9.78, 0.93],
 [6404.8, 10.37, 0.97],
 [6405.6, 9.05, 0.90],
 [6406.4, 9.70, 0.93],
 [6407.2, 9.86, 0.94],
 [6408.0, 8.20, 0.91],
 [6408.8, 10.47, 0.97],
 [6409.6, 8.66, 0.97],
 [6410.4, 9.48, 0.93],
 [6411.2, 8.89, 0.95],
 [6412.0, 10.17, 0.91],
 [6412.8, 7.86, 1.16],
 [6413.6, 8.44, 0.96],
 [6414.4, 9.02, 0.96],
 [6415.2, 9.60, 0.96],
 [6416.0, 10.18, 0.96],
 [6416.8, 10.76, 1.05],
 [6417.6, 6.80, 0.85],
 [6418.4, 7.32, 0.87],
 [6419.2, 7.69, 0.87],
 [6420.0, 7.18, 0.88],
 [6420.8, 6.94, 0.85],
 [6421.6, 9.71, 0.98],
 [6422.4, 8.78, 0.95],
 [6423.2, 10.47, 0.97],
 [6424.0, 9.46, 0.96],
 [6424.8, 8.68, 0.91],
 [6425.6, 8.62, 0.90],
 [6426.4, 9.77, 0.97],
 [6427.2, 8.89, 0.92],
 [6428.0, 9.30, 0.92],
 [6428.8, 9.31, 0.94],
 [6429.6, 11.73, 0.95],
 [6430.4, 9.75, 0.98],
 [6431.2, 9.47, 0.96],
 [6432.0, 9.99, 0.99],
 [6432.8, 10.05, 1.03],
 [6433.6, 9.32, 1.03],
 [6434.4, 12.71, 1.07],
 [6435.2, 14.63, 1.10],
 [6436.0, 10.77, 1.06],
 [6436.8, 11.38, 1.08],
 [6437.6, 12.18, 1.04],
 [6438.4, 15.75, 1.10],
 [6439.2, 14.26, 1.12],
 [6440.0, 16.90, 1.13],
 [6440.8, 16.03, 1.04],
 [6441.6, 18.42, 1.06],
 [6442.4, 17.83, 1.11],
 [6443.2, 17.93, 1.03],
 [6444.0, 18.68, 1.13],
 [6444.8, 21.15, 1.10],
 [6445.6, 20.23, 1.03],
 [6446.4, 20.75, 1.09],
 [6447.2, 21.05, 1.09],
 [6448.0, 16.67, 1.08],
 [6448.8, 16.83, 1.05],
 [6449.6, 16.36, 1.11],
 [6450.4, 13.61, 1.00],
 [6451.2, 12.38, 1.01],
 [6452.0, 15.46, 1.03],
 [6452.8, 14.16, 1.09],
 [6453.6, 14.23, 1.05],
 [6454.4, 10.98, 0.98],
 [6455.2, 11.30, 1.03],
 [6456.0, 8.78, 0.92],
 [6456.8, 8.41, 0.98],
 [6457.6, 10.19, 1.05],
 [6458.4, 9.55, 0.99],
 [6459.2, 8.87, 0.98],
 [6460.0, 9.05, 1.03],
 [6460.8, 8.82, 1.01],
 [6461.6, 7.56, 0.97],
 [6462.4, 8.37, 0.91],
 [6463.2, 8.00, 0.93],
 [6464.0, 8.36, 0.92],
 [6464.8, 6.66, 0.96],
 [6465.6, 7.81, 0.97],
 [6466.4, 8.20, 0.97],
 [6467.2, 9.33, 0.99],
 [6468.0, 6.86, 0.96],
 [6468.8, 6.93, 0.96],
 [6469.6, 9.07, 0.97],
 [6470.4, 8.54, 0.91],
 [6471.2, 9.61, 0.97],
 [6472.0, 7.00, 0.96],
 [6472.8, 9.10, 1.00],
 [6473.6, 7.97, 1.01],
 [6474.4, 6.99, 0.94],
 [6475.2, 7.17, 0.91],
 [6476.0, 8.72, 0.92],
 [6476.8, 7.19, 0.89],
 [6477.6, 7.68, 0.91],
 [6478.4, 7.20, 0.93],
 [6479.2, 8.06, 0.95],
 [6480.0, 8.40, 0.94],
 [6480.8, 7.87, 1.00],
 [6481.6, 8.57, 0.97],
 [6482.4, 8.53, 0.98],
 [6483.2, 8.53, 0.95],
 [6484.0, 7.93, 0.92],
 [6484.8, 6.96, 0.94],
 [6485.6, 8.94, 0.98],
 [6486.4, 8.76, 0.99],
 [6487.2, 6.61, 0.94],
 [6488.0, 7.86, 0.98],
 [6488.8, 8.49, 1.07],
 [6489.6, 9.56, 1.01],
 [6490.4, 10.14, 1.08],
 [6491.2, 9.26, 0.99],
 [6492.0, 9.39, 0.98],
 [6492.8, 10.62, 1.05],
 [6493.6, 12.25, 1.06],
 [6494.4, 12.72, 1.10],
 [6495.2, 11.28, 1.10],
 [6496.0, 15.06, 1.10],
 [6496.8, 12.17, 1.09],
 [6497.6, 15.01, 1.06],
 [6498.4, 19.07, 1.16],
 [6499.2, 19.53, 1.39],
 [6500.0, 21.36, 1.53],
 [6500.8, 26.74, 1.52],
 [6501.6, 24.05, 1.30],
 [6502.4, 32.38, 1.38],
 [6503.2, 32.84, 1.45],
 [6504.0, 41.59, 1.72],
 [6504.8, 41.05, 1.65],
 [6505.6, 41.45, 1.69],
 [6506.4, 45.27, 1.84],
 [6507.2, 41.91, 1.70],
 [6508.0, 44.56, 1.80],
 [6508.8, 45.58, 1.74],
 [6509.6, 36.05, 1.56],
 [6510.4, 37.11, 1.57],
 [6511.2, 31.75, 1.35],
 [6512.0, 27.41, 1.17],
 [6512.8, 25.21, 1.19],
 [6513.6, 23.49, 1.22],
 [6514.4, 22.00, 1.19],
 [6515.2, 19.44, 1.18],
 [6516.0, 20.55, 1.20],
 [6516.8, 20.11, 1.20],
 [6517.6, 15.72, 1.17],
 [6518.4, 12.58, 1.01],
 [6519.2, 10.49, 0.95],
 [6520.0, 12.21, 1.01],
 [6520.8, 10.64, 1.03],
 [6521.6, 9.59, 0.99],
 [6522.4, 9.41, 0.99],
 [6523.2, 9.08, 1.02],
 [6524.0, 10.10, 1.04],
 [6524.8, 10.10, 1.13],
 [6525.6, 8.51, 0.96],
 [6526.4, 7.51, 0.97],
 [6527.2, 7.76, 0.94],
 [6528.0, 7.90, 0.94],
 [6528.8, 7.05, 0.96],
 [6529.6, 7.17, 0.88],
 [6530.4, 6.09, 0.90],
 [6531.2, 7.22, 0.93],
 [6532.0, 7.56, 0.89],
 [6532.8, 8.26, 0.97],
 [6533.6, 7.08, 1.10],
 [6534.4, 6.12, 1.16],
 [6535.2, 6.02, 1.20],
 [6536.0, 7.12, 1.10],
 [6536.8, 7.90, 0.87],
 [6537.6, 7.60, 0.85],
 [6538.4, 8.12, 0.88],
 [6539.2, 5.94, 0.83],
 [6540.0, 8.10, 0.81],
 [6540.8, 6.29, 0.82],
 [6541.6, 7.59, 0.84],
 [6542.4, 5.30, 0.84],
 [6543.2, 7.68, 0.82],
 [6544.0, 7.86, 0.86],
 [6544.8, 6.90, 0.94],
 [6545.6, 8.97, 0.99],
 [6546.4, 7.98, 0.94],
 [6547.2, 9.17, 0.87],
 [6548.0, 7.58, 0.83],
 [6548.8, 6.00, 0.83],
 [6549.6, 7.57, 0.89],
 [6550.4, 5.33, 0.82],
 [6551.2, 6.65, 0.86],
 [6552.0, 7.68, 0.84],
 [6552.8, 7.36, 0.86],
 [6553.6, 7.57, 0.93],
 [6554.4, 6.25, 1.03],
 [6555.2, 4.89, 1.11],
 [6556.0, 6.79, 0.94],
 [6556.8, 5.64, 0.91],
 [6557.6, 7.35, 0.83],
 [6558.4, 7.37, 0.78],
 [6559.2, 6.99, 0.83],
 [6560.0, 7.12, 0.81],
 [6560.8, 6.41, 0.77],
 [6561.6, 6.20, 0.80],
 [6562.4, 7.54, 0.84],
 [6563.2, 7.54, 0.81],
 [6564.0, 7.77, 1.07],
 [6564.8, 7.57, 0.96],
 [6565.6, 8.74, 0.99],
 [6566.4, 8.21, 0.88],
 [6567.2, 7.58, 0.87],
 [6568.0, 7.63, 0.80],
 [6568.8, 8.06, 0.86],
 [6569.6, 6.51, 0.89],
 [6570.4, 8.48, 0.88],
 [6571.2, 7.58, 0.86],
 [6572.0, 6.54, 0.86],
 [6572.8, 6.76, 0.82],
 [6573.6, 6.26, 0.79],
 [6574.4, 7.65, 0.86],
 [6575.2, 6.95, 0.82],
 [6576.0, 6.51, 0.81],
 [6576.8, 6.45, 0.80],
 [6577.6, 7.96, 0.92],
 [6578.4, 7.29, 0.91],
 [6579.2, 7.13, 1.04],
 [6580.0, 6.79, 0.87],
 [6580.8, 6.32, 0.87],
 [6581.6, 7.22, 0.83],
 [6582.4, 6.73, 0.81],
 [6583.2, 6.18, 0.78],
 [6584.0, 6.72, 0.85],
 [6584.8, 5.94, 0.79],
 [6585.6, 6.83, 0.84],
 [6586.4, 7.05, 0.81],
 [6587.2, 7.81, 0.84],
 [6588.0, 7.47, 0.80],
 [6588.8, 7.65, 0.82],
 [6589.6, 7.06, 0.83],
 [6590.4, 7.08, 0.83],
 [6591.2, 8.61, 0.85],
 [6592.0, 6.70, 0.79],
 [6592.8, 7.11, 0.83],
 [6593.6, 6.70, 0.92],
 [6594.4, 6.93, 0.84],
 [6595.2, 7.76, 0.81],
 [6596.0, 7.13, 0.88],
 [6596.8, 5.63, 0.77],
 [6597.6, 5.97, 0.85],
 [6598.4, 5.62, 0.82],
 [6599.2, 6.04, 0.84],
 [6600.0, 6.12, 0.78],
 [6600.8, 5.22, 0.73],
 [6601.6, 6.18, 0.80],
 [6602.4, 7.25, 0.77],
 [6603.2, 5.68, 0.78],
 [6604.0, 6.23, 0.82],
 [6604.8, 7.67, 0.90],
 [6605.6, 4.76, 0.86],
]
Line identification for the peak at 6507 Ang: [O III]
